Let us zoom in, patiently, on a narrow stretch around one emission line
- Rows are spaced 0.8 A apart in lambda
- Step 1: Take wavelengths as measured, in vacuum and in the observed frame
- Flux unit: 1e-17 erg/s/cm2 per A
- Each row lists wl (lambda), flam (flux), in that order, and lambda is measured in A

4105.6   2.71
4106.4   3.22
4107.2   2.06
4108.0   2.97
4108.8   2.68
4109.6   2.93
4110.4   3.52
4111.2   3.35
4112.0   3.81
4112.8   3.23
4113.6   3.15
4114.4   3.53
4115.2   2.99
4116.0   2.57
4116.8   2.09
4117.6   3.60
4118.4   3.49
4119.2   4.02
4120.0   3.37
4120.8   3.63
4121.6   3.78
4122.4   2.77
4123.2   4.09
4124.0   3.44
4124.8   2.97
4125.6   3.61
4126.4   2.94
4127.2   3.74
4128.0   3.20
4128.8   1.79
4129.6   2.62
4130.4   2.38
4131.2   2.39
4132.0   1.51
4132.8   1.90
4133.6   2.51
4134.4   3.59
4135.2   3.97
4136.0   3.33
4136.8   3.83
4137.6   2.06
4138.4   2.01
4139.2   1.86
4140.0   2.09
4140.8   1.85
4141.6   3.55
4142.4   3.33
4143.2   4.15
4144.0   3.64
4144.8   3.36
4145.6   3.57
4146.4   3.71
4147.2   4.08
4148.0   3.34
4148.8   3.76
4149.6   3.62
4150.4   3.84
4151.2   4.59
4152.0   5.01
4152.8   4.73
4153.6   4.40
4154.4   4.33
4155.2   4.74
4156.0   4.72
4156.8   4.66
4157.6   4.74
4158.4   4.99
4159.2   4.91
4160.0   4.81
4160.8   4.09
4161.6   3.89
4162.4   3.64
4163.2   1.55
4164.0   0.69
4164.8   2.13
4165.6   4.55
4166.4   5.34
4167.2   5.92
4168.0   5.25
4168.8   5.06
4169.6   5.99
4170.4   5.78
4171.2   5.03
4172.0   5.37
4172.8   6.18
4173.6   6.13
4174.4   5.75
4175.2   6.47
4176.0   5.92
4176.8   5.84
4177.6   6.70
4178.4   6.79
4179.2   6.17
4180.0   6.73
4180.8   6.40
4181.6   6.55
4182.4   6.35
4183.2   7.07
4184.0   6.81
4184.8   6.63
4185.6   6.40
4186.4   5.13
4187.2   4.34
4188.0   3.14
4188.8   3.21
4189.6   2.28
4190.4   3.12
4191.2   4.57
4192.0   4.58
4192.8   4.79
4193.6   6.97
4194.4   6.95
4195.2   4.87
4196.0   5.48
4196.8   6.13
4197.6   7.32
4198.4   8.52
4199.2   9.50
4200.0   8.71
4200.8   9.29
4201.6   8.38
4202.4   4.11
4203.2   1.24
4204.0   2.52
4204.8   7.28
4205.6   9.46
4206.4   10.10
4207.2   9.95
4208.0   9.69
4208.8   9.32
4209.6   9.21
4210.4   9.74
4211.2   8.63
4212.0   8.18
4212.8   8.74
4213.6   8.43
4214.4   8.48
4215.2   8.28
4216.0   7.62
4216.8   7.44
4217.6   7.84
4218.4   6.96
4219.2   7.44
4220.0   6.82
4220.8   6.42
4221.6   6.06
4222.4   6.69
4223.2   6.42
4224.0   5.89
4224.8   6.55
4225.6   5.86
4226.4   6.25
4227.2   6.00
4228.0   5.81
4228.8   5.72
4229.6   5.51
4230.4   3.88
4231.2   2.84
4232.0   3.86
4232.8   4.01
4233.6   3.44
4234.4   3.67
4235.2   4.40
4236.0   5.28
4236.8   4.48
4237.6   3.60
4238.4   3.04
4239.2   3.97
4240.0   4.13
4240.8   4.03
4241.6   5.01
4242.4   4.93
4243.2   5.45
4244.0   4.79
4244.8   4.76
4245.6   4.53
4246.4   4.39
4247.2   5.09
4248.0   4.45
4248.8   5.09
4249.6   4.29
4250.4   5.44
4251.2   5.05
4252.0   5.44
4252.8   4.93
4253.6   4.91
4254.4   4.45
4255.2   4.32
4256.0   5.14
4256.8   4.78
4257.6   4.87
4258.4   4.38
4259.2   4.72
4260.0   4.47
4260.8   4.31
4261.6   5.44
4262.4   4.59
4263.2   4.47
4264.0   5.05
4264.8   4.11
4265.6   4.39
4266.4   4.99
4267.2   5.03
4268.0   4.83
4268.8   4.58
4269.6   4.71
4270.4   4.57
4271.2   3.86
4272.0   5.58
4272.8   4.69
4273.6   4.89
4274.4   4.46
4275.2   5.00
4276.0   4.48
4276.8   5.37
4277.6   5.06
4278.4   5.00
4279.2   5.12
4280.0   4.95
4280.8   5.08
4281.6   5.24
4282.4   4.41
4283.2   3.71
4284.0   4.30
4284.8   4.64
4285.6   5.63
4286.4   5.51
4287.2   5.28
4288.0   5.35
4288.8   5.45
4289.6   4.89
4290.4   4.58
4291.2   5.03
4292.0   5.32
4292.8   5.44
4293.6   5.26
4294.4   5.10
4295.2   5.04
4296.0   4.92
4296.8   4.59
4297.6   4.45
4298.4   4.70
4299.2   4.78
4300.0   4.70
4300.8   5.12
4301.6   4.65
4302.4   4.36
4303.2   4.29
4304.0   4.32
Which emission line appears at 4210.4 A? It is Lyman alpha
